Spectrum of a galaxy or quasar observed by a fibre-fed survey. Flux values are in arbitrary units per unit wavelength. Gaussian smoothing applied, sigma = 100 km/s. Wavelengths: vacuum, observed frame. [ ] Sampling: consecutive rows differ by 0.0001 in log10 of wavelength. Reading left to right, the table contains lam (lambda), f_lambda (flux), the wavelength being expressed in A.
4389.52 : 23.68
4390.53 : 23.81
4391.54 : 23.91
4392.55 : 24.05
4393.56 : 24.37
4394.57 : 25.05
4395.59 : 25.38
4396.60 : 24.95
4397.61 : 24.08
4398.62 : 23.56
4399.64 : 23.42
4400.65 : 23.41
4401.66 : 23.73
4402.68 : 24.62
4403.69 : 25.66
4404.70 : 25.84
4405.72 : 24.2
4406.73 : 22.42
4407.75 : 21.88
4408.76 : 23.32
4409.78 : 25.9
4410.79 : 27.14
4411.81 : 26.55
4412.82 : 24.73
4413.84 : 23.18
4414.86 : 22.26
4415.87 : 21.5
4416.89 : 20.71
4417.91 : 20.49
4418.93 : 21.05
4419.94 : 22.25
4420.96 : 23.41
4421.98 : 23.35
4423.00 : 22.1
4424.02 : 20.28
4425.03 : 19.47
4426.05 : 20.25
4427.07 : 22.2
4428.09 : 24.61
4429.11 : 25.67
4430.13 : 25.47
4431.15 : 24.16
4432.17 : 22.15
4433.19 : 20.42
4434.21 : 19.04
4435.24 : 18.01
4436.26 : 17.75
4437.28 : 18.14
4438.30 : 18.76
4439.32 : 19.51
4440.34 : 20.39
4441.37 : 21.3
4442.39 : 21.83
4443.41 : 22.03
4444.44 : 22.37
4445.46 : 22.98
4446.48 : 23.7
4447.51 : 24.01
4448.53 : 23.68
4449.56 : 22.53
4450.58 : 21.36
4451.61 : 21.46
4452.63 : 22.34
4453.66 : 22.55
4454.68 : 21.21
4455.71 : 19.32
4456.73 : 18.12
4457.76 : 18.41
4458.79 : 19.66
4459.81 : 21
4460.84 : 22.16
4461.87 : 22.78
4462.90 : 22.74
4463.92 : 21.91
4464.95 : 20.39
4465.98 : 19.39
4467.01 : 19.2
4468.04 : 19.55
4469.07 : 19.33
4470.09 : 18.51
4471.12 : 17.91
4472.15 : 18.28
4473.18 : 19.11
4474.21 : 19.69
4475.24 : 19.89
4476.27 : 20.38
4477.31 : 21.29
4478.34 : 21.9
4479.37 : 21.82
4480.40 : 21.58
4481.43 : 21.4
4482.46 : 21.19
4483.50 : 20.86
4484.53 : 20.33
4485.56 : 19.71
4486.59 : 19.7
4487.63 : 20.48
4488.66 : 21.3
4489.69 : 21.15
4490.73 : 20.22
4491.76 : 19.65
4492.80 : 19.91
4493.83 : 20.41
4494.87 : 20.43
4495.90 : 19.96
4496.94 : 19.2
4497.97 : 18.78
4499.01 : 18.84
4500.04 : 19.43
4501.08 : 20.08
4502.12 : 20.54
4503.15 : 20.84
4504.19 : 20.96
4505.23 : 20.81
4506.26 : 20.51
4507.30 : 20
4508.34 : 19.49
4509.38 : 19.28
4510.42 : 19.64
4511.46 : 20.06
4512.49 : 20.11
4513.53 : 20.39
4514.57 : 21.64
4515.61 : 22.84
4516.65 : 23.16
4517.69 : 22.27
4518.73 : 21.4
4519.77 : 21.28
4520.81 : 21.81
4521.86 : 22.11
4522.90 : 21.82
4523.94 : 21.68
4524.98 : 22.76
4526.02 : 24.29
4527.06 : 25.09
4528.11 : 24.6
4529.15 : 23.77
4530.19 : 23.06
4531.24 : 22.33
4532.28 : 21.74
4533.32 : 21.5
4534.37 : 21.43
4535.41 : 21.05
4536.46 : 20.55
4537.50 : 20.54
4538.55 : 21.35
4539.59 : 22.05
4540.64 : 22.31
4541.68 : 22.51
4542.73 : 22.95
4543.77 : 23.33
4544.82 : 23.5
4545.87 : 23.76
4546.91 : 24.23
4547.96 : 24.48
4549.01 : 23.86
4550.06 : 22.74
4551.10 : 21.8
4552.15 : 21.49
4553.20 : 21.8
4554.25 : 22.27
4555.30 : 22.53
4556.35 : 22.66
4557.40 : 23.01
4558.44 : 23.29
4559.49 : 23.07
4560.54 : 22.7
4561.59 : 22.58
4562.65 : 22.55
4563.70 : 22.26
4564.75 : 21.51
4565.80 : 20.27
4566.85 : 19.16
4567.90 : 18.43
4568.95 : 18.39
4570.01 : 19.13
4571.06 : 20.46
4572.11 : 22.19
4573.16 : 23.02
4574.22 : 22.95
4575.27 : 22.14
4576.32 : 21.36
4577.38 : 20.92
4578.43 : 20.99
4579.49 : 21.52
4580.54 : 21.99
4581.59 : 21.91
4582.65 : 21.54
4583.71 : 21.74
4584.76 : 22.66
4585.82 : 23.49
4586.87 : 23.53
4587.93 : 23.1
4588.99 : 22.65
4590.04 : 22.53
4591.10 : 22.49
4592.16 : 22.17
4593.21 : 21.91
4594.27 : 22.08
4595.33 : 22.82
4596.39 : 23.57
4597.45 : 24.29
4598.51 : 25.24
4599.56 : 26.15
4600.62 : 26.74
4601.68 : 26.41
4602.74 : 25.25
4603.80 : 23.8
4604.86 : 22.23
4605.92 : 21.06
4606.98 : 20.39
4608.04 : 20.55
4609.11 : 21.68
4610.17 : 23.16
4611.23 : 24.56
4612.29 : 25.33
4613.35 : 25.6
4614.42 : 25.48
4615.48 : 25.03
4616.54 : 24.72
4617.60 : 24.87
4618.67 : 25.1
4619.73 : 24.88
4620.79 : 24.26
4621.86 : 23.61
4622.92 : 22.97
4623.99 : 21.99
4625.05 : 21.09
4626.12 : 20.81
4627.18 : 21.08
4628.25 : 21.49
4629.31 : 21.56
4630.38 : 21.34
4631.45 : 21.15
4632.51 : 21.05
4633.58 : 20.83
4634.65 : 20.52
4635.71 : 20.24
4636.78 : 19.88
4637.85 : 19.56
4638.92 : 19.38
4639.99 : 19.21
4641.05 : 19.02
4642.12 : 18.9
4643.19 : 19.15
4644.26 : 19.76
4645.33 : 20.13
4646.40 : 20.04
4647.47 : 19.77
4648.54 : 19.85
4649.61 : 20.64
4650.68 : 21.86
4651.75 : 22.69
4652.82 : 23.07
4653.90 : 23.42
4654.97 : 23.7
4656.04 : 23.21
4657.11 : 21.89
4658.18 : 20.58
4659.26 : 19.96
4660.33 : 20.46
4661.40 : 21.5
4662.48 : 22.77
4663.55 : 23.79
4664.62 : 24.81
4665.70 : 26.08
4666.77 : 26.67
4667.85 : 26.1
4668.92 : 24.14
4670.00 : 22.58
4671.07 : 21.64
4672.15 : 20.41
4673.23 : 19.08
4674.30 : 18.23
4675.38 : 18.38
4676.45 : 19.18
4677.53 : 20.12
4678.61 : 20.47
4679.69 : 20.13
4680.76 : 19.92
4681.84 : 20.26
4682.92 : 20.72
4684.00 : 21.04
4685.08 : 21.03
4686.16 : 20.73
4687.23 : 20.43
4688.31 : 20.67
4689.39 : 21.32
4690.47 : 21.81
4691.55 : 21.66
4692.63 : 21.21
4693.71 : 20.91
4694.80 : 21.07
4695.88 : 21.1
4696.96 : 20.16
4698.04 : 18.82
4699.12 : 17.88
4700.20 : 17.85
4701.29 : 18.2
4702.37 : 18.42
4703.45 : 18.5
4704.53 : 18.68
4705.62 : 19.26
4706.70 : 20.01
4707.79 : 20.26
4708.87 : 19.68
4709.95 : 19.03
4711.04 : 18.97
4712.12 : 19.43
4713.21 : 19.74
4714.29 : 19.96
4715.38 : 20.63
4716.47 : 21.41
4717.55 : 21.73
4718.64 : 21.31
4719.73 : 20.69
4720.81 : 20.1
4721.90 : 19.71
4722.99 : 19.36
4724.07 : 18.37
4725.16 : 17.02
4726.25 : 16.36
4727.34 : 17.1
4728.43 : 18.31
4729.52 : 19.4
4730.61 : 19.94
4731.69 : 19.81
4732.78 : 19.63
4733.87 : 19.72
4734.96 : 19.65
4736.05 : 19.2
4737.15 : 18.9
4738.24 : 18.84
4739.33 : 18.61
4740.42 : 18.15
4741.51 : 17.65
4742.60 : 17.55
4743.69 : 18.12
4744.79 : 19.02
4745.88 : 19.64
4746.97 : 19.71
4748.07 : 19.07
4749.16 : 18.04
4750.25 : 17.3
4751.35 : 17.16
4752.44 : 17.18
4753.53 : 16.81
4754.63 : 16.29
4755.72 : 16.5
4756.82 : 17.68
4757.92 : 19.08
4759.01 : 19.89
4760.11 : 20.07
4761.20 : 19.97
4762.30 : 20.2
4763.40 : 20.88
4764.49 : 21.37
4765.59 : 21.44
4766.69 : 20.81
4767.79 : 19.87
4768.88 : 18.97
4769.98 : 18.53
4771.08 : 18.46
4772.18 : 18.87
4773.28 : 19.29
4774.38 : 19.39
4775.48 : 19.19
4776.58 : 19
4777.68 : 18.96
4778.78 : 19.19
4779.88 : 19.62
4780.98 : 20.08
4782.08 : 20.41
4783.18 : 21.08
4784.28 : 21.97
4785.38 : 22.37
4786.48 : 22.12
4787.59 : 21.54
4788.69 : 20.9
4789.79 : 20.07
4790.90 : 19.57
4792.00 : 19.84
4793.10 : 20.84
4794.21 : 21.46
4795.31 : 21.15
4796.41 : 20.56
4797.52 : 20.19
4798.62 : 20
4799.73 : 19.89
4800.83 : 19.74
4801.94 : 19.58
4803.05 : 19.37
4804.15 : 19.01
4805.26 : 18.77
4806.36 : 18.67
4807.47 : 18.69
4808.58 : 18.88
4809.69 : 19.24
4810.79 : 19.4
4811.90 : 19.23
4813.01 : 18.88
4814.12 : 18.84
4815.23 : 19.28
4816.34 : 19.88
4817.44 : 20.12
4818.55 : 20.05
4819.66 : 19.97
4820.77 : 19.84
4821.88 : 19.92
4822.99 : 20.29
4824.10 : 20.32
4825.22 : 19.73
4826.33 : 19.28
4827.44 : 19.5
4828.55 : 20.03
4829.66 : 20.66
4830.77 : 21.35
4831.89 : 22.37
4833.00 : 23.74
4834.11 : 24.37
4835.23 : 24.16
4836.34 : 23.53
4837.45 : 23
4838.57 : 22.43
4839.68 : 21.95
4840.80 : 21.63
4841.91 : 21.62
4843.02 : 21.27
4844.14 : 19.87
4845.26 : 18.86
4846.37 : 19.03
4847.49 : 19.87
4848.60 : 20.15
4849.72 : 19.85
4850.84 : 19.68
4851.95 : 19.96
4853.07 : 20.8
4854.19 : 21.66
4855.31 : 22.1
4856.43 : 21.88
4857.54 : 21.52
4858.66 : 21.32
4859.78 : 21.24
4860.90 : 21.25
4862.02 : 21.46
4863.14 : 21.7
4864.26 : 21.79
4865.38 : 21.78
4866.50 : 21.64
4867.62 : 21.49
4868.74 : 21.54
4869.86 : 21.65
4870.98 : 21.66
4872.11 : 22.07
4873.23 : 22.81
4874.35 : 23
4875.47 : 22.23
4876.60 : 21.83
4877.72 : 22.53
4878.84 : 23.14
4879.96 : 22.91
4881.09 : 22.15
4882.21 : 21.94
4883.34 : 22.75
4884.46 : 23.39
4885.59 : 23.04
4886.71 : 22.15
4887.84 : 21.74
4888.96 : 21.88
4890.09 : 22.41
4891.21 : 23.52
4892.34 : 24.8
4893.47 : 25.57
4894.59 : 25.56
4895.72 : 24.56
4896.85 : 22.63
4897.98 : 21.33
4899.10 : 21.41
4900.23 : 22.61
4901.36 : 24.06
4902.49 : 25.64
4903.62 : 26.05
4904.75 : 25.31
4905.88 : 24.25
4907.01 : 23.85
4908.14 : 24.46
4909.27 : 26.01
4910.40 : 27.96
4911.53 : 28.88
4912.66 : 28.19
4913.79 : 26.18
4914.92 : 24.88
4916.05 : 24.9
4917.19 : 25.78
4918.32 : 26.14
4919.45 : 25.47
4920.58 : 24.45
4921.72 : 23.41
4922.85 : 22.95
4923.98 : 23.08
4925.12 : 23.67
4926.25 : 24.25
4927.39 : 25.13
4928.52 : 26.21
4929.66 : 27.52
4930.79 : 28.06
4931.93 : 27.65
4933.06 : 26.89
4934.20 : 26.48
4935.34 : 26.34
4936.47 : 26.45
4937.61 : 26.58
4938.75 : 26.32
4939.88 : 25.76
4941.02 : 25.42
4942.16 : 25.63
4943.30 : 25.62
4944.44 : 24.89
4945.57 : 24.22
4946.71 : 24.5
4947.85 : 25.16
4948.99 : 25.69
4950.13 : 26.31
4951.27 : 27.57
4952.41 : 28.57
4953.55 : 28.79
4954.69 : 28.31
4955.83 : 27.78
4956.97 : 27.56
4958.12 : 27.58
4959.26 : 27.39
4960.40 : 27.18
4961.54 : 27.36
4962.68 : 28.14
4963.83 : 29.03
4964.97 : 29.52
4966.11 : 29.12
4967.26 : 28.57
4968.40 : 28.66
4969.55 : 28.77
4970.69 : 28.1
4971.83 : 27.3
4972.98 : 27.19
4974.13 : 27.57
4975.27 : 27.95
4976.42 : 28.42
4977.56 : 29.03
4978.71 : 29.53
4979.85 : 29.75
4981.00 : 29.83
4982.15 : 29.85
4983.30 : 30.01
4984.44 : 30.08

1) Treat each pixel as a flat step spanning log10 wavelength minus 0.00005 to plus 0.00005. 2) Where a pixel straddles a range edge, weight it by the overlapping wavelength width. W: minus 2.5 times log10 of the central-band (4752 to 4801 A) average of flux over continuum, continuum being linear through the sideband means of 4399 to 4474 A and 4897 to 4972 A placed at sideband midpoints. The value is 0.24 mag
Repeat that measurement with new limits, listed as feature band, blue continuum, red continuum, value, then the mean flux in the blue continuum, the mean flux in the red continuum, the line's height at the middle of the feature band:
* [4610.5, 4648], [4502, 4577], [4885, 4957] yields 0.040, 21.9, 25.3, 22.7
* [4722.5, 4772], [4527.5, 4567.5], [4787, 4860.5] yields 0.121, 22.4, 20.5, 21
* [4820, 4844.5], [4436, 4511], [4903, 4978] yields 0.176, 20.5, 26.6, 25.2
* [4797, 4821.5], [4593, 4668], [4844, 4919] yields 0.171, 22.4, 22.9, 22.7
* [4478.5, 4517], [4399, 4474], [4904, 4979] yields 0.097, 21.8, 26.6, 22.4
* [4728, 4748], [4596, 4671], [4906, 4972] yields 0.247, 22.5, 26.5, 23.9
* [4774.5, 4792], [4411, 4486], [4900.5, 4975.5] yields 0.213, 21.2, 26.4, 24.8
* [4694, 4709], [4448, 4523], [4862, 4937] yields 0.162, 20.6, 24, 22.4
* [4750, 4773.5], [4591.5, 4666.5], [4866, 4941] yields 0.224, 22.4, 24.3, 23.3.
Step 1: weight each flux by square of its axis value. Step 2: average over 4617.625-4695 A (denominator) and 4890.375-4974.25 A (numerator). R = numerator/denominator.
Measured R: 1.37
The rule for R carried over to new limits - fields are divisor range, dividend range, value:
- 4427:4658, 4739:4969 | 1.18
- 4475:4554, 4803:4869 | 1.11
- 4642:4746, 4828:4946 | 1.25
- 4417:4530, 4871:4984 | 1.48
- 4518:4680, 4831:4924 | 1.16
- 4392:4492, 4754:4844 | 1.08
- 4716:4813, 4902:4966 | 1.45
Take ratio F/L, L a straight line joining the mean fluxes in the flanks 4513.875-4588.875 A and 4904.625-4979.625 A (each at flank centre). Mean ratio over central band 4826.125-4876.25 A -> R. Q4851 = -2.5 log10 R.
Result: 0.19 mag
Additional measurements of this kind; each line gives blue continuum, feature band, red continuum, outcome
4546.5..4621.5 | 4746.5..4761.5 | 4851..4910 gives 0.24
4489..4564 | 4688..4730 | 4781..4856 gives 0.07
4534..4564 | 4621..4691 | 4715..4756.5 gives -0.05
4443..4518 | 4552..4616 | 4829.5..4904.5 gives -0.07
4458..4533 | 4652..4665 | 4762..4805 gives -0.10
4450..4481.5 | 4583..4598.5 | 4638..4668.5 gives -0.08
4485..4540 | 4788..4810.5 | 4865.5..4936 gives 0.18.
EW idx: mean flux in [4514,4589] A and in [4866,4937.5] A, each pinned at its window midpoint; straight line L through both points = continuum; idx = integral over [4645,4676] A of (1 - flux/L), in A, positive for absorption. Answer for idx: 1.1 A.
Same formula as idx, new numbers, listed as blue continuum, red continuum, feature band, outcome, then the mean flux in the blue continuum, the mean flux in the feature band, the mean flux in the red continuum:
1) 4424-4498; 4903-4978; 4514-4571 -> -1.0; 20.8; 22.2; 26.6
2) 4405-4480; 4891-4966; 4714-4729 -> 2.9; 21.5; 19.4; 25.8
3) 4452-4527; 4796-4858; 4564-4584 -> -0.4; 20.6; 21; 20.4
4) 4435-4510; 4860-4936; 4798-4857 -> 7.5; 20.5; 20.4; 23.9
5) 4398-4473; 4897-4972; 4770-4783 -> 2.9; 21.8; 19.3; 26.2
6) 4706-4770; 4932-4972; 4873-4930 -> 2.5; 19.2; 24.1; 27.1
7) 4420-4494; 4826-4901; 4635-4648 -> 1.1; 21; 19.6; 21.9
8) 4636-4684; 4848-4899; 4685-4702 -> 0.9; 21.2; 20.3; 22.1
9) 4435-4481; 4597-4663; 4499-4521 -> 0.4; 20.7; 20.7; 22.2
